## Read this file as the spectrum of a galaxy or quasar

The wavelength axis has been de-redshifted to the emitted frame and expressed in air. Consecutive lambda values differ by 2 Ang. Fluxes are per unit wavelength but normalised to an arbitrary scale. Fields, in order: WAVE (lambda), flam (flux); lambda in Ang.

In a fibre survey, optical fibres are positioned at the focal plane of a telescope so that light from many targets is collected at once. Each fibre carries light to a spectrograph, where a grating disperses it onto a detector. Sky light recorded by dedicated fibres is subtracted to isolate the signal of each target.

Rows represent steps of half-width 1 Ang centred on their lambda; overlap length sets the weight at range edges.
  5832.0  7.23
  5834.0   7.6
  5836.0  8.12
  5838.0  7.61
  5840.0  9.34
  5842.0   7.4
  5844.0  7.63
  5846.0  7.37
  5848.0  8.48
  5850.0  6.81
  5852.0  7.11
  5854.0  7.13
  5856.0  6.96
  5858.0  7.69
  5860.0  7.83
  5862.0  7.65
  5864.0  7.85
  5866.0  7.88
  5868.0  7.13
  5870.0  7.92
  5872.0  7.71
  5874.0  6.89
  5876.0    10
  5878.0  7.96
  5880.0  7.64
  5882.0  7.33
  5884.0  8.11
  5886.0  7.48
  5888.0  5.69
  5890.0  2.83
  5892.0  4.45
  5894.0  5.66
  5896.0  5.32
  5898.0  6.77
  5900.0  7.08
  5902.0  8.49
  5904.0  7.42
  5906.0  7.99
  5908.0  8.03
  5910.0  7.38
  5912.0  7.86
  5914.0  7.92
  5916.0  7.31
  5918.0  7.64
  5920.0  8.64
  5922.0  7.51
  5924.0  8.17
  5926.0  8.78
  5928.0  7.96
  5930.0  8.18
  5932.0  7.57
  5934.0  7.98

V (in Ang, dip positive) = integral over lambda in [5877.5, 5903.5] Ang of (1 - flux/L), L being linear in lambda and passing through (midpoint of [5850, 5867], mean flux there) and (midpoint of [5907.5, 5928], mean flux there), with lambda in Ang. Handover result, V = 4.0 Ang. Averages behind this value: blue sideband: 7.47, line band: 6.51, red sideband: 7.92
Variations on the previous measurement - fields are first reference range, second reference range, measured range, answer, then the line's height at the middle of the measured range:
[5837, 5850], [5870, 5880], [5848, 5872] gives 1.43 Ang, 7.98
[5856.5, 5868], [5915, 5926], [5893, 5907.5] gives 1.58 Ang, 7.85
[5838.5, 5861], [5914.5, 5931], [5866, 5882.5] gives -0.19 Ang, 7.75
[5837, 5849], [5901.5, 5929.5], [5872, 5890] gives 1.30 Ang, 7.95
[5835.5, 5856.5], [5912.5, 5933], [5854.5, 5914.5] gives 4.42 Ang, 7.8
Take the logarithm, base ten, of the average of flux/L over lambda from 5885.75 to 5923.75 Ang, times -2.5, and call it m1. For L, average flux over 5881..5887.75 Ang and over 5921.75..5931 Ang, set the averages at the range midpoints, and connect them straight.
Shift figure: 0.13 mag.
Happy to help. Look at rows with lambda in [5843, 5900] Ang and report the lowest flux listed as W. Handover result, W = 2.83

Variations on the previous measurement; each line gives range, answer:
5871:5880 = 6.89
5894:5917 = 5.32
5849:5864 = 6.81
